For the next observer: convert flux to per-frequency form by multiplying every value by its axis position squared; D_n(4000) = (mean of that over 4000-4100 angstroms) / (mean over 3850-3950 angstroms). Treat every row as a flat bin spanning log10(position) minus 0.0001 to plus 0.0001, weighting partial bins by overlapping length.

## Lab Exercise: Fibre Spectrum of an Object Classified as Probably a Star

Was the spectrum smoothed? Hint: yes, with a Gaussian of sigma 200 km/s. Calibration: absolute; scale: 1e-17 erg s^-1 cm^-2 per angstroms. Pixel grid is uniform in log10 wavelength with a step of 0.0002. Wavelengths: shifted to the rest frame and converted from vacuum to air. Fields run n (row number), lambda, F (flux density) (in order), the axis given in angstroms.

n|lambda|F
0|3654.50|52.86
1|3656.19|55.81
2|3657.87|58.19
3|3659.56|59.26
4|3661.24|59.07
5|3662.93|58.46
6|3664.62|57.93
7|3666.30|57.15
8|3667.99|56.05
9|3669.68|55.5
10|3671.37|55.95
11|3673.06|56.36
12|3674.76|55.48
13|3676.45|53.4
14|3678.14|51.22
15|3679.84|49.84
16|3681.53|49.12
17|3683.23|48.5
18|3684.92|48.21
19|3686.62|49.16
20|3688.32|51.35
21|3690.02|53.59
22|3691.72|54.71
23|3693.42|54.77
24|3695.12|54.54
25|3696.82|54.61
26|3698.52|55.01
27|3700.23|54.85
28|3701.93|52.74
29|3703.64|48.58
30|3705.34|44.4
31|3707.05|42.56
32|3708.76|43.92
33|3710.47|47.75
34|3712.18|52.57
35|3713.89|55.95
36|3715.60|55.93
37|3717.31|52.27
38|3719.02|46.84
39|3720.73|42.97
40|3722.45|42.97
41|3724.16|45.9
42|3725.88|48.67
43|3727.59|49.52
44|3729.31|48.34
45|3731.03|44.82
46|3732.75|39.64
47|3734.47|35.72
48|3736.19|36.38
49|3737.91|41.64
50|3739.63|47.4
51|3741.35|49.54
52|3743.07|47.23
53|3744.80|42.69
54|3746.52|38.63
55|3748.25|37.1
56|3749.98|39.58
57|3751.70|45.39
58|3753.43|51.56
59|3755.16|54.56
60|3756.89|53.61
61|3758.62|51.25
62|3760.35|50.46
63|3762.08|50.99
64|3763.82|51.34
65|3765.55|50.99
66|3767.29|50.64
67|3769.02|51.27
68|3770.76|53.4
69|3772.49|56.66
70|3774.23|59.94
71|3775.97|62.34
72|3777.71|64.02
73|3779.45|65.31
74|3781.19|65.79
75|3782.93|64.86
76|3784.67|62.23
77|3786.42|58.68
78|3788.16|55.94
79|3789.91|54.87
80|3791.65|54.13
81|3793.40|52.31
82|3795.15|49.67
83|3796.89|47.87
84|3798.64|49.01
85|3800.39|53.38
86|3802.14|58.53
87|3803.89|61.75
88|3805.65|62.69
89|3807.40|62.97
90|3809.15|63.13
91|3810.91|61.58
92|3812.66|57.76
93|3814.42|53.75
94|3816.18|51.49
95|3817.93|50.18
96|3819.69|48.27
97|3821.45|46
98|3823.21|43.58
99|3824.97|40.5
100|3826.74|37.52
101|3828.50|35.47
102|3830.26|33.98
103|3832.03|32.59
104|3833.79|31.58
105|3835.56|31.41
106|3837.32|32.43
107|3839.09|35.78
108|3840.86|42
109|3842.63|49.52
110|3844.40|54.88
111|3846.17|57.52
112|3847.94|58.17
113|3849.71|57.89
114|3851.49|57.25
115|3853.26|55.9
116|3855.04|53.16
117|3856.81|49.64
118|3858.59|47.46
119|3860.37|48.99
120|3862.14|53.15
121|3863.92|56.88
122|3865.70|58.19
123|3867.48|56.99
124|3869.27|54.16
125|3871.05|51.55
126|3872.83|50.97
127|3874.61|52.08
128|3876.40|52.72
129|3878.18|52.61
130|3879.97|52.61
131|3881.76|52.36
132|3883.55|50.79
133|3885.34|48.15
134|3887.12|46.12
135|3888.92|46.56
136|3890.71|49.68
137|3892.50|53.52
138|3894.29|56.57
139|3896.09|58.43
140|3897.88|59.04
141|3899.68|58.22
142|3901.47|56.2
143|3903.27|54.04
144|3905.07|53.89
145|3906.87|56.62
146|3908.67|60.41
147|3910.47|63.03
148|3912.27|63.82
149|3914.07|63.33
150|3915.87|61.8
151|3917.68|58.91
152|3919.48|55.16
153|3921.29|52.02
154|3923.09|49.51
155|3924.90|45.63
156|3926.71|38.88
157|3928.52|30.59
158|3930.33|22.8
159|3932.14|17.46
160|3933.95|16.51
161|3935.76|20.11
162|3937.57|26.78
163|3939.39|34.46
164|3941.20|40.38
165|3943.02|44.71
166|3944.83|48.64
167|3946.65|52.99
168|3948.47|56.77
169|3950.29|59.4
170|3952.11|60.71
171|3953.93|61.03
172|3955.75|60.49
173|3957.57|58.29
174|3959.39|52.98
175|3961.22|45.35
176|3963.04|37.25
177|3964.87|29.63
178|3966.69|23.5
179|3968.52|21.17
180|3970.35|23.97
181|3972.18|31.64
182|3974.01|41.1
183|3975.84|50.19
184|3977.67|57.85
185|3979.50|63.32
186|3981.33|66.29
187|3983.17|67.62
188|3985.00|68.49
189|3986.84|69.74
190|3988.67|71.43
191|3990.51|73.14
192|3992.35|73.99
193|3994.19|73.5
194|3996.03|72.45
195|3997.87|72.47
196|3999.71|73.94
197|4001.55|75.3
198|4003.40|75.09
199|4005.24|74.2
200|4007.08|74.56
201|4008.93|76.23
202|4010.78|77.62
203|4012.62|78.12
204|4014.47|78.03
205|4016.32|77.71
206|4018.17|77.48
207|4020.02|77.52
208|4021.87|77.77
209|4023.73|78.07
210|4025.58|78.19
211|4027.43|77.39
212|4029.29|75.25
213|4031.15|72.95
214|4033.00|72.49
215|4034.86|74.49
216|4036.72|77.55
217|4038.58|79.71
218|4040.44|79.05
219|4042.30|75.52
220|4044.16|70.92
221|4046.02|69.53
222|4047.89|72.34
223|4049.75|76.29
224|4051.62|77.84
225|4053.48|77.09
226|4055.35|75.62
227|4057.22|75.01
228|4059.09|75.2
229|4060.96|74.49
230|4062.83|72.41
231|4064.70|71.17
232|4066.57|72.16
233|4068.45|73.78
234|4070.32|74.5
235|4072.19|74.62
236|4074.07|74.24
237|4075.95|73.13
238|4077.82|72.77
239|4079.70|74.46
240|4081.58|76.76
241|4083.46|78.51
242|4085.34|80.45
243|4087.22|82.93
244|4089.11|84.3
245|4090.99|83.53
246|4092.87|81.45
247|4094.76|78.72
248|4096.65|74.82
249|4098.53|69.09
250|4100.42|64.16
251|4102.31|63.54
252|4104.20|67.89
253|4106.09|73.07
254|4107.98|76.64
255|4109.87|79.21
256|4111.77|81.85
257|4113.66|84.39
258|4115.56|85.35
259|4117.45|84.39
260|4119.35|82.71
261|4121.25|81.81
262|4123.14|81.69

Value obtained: 1.65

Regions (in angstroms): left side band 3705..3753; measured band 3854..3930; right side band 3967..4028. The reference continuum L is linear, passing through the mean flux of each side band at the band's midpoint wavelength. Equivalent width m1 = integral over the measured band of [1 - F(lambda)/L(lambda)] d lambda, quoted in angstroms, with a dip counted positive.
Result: 7.1 angstroms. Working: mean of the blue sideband 45.3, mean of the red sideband 67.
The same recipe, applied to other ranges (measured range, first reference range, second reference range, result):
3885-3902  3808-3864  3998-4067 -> 0.8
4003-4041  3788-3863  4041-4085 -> -3.5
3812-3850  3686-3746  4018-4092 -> 8.7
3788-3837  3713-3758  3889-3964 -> -1.9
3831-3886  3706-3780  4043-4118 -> 8.0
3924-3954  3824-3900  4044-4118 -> 9.9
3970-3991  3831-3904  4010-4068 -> 3.0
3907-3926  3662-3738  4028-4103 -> 2.3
